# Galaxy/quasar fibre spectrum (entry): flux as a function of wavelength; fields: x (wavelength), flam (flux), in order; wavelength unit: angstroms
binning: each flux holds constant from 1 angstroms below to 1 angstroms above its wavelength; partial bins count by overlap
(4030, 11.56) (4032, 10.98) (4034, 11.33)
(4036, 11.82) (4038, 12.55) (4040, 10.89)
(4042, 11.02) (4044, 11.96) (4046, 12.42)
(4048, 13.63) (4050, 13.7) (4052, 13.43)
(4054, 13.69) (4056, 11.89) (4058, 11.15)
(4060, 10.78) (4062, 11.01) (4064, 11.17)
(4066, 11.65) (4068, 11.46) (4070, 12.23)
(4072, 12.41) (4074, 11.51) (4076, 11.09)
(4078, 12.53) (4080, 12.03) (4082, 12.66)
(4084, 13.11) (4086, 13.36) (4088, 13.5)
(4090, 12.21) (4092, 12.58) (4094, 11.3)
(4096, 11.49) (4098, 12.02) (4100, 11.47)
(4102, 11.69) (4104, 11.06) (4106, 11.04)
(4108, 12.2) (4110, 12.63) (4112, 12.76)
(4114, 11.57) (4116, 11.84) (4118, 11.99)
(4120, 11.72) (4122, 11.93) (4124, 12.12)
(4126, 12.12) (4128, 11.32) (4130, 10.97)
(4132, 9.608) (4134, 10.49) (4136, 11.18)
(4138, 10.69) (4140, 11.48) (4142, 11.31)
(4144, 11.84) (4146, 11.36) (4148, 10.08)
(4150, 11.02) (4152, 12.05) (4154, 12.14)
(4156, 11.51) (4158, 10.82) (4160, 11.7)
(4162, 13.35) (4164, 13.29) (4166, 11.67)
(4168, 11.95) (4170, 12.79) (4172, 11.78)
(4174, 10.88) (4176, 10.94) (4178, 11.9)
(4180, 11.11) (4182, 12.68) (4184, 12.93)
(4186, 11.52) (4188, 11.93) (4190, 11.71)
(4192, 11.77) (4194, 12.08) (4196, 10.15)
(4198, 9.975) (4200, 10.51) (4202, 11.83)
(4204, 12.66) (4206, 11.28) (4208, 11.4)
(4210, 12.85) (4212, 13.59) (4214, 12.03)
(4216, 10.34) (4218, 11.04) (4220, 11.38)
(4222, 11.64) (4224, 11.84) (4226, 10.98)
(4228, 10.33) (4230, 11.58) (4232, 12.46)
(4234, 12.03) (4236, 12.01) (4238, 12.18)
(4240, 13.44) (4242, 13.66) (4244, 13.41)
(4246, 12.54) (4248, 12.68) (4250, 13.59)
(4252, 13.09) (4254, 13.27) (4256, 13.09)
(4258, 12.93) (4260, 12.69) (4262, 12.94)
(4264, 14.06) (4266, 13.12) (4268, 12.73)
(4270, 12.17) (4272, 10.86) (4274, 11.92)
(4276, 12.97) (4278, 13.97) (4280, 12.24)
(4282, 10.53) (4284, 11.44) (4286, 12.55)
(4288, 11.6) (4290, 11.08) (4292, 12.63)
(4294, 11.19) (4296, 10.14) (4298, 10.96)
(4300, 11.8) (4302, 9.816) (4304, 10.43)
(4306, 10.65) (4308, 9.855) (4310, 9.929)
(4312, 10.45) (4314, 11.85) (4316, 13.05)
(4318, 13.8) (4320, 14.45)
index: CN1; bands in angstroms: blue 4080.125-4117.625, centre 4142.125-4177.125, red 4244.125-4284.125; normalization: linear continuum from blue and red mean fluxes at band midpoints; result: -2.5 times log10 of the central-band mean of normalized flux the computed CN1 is 0.057 mag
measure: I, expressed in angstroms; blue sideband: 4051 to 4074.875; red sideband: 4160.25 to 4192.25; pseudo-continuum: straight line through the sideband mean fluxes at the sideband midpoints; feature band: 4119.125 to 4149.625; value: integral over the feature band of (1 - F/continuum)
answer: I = 1.9 angstroms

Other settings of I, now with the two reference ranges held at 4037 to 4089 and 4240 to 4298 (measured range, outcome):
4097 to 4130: 1.18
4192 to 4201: 1.14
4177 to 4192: 0.48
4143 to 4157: 0.99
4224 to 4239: 0.90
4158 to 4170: 0.02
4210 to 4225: 0.75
